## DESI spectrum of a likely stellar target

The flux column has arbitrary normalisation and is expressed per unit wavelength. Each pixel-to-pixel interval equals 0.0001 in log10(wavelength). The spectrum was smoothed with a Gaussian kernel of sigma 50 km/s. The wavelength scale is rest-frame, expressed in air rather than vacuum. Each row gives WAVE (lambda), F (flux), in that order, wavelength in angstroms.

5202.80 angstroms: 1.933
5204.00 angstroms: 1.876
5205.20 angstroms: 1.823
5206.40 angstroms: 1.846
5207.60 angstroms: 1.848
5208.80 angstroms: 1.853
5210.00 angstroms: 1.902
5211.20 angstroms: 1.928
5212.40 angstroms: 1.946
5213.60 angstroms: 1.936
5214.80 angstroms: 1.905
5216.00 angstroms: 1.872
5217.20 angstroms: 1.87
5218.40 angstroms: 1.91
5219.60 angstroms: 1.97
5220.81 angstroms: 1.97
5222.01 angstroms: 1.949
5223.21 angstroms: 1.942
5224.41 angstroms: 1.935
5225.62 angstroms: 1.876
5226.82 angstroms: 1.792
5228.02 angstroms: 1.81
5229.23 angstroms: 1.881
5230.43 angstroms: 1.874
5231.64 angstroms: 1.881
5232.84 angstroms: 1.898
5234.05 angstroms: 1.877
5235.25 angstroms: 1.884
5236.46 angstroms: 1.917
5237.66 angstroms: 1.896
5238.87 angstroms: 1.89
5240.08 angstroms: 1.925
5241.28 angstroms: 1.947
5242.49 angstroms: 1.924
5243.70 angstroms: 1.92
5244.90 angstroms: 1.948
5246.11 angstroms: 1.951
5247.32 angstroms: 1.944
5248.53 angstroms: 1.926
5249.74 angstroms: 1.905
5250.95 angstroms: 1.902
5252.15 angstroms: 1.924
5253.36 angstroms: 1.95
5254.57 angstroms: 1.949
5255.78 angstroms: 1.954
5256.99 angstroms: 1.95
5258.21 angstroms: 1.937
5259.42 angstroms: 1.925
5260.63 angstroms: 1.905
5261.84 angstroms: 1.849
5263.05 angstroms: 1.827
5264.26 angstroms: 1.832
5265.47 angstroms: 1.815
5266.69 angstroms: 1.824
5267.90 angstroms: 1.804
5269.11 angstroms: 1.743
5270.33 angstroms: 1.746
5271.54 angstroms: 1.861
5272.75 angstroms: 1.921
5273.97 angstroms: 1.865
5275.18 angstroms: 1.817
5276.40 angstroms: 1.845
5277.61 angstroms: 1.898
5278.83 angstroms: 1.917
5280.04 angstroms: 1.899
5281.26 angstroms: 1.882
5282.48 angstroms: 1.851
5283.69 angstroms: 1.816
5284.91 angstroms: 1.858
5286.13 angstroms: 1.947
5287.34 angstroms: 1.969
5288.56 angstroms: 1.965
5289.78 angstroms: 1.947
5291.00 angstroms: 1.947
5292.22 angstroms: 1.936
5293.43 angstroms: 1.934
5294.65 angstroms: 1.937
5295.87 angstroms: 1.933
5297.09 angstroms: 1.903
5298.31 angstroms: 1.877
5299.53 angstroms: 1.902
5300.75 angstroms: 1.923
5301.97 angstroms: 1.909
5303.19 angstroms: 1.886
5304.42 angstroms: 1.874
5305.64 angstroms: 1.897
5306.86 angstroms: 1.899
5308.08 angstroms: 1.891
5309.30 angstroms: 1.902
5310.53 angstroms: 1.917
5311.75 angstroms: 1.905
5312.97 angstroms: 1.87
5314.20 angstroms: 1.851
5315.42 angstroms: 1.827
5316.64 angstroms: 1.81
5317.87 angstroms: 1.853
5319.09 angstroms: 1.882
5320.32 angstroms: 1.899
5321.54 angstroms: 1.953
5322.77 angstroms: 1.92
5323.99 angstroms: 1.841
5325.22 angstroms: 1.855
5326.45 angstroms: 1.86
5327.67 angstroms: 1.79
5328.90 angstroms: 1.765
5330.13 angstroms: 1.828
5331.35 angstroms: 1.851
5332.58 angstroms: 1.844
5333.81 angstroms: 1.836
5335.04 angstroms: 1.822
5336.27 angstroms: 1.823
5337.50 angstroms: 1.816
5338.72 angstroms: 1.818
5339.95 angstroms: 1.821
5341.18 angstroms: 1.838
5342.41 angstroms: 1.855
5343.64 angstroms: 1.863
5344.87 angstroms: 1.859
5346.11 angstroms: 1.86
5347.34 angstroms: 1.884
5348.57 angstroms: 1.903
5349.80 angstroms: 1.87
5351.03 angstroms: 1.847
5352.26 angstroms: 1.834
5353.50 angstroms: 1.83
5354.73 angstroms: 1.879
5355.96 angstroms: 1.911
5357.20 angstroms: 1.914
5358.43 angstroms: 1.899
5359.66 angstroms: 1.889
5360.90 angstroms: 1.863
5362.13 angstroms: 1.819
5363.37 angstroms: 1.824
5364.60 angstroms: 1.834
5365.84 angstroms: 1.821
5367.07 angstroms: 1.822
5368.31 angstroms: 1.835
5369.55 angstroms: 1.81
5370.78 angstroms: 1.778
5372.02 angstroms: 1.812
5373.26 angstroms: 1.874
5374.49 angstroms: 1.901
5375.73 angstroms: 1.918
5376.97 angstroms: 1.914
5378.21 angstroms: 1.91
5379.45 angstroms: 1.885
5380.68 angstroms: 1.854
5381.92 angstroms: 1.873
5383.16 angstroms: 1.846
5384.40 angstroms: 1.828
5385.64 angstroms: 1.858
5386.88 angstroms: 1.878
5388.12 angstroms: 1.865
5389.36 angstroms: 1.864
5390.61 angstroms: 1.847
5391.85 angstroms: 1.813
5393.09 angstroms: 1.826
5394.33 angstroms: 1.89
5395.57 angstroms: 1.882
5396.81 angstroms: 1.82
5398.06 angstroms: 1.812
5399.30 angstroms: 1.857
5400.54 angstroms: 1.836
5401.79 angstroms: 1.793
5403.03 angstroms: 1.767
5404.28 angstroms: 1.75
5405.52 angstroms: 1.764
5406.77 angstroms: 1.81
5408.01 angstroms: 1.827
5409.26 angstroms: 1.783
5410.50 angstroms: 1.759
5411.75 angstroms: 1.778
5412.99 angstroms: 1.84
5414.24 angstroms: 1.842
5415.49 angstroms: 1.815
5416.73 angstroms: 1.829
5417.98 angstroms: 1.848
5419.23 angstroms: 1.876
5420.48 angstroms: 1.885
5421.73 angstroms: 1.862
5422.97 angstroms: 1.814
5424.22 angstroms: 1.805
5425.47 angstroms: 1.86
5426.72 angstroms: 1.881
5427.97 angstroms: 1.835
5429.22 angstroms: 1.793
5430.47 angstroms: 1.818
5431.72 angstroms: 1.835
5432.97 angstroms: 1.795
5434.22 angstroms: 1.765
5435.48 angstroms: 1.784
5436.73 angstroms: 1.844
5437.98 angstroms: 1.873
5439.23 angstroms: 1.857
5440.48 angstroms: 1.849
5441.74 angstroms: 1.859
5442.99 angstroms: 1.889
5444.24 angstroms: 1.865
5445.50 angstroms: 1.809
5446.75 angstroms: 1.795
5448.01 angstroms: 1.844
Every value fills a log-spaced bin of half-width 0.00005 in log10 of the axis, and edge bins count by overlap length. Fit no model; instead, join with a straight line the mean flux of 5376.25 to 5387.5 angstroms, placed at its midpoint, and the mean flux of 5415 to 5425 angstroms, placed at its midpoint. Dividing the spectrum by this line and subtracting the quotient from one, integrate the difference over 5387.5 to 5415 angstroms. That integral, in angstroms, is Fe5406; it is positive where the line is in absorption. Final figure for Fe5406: 0.6 angstroms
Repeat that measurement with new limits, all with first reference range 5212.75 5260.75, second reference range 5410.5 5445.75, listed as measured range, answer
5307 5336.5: 0.3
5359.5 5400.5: 0.1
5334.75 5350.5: 0.2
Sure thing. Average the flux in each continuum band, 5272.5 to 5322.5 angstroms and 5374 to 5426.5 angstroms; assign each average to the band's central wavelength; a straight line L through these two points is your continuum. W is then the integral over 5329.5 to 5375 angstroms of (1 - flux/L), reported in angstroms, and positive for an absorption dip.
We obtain 0.4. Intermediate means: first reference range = 1.9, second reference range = 1.84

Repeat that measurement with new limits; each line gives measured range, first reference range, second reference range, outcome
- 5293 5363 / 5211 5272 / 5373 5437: -0.16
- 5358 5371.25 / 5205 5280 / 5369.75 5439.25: 0.10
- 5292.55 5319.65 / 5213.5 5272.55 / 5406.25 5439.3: -0.29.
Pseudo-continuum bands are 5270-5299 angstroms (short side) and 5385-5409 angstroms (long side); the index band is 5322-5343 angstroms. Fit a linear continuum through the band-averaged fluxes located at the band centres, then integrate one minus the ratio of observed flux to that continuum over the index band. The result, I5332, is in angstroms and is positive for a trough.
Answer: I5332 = 0.4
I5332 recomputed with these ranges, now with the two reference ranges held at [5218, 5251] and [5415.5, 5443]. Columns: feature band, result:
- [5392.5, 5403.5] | 0.10 angstroms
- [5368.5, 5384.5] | -0.05 angstroms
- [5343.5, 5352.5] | 0.00 angstroms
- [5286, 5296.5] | -0.32 angstroms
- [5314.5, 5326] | 0.04 angstroms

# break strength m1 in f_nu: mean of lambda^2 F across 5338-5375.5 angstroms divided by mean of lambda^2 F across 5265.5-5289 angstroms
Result 1.03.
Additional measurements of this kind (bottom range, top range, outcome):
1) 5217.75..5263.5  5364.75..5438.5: 1.02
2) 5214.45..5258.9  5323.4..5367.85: 1.01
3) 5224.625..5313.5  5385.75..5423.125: 1.02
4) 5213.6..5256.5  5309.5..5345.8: 1.00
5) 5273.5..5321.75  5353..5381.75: 1.01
